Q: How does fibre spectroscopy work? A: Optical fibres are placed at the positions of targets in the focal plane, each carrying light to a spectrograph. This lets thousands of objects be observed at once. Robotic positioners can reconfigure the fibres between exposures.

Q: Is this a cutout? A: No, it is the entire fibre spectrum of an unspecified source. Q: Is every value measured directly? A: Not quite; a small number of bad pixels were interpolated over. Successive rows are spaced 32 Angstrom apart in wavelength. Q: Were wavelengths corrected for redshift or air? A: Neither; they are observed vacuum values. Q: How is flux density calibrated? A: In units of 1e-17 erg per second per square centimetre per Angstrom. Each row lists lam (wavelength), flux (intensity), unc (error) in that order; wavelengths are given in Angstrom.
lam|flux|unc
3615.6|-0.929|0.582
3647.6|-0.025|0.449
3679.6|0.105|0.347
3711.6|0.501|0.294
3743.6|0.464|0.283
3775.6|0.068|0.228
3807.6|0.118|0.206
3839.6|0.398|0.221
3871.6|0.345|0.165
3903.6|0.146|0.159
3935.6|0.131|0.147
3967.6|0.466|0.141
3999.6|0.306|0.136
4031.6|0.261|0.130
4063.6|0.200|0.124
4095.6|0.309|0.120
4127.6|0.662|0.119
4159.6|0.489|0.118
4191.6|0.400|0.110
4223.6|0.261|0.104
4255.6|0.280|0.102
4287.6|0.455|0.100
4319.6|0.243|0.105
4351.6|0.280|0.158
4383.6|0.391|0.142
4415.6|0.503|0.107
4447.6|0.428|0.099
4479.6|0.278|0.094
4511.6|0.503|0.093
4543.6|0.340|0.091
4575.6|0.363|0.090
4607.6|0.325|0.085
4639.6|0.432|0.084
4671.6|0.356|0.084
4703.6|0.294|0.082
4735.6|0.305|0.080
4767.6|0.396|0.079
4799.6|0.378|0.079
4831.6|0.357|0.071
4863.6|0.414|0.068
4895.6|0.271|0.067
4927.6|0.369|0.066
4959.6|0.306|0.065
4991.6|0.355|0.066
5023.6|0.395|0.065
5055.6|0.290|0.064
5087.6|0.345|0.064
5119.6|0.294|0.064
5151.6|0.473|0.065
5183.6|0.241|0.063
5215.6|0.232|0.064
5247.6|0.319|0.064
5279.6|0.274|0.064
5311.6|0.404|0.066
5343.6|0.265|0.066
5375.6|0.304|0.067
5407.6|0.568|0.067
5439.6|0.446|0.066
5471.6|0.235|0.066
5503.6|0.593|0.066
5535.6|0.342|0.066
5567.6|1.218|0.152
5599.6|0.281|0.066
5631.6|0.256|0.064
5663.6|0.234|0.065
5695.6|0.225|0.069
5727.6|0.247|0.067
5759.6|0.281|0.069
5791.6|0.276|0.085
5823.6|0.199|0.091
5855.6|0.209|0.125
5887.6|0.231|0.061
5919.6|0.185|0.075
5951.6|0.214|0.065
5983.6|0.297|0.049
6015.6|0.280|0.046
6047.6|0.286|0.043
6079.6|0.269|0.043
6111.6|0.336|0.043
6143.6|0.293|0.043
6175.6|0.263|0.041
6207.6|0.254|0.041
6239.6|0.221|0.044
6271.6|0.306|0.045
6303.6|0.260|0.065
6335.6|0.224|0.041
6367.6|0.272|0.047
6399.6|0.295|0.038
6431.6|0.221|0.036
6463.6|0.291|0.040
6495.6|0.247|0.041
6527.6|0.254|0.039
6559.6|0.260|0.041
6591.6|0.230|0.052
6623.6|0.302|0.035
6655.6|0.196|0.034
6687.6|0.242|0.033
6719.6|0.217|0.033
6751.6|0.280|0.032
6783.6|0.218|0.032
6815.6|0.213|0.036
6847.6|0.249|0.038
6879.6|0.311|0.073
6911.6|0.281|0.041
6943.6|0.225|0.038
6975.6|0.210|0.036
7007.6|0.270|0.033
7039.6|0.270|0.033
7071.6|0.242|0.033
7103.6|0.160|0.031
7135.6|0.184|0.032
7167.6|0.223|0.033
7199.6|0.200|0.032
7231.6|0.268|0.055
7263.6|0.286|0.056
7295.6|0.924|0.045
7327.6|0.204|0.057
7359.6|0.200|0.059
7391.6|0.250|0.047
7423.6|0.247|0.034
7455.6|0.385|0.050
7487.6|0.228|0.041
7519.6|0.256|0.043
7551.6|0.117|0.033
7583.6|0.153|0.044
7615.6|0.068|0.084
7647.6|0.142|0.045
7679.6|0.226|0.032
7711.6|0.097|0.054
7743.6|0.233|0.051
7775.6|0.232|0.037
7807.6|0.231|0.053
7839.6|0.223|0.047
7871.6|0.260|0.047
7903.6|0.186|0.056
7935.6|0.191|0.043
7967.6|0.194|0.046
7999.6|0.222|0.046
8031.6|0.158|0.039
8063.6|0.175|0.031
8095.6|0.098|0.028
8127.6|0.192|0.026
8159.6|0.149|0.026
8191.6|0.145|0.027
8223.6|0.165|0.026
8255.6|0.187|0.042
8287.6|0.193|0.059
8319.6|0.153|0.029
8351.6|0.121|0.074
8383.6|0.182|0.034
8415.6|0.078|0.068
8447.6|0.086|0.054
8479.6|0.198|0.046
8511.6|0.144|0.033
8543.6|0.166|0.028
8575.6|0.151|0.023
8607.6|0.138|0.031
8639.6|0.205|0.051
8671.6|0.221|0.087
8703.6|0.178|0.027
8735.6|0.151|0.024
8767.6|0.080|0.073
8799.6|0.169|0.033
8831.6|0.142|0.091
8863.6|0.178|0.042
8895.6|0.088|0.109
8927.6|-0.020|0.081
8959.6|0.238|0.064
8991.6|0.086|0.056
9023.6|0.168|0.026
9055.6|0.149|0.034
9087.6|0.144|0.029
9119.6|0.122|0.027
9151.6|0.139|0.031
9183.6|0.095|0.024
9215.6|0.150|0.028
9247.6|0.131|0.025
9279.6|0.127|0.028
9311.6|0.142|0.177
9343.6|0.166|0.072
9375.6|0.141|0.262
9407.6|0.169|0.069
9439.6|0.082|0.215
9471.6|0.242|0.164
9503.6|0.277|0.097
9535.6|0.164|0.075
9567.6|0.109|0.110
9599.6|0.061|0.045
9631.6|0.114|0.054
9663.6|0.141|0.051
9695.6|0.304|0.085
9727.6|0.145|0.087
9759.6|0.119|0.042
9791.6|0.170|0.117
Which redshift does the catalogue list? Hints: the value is 0.11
